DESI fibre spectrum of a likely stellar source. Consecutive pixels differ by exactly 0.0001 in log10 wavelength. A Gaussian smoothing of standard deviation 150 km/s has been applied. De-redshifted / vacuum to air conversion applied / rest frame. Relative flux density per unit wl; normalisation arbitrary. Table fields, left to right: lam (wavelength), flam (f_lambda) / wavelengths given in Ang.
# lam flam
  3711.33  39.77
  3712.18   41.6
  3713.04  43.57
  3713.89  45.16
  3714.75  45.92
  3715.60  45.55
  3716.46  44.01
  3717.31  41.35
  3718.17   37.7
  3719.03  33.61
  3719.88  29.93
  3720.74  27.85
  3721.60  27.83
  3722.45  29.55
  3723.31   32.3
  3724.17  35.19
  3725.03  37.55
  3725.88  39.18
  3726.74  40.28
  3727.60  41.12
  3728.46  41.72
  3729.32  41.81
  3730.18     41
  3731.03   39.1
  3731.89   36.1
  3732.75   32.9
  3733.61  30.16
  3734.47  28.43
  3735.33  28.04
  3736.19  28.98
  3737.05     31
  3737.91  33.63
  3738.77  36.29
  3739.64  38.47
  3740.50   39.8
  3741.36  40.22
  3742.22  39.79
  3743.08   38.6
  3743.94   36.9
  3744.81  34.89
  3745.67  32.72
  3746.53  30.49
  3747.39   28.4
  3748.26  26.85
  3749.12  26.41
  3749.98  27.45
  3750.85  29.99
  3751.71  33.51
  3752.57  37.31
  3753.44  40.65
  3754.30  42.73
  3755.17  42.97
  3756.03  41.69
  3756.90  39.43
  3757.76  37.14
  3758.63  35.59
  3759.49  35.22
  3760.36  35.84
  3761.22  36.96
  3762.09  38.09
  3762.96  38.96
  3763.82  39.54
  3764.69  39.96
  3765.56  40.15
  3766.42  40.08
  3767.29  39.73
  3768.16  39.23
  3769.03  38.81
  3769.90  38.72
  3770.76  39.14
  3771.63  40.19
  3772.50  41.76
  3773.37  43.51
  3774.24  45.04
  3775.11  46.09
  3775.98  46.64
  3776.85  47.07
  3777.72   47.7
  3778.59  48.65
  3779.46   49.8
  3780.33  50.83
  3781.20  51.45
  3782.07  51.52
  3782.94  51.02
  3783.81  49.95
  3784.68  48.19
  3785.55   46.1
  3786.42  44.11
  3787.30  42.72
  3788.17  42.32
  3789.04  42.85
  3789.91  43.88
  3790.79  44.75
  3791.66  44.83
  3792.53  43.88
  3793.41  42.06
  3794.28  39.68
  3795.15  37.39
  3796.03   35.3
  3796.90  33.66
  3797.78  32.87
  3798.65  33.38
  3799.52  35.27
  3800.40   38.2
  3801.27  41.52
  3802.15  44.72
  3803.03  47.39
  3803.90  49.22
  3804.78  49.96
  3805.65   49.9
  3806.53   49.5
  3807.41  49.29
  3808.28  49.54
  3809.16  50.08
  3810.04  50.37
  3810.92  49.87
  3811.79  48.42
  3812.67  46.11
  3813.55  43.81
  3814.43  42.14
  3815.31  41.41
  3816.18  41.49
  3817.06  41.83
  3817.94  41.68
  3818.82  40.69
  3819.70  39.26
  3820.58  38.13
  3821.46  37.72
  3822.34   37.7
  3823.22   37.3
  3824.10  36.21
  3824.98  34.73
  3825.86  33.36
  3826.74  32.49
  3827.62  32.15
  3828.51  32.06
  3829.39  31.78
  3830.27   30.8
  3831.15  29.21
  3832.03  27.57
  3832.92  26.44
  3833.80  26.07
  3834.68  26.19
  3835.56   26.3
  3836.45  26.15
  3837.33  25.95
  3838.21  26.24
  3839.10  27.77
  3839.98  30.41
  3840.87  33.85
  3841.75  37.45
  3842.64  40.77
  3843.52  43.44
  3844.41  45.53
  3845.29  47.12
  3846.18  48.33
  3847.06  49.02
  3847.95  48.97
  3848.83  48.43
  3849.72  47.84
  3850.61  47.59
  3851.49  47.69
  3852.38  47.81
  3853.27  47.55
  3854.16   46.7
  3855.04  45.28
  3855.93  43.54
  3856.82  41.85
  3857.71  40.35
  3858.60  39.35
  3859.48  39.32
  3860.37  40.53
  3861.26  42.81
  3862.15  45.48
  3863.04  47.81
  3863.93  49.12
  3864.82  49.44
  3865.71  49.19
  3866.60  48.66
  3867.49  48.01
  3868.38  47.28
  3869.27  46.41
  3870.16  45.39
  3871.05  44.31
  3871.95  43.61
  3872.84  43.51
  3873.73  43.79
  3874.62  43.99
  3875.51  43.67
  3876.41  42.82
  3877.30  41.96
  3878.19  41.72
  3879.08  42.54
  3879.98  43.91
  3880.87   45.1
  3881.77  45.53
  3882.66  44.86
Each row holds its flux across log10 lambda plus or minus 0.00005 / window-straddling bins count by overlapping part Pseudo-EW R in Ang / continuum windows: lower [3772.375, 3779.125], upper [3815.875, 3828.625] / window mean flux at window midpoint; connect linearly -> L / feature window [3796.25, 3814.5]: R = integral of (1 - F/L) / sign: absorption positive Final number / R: -1.91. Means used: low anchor 46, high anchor 37.2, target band 44.5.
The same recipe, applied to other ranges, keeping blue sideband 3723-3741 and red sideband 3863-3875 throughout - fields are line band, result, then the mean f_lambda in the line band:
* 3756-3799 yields -2.9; 42.1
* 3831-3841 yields 3.7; 27.4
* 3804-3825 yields -0.8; 43.9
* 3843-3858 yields -0.4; 46.3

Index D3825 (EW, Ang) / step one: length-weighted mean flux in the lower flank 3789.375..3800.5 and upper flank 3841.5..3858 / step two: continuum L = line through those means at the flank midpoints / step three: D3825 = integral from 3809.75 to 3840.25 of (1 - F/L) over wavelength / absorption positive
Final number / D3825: 5.0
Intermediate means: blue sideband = 38.9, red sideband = 45.7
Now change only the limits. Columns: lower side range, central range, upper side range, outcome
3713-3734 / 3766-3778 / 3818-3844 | -2.35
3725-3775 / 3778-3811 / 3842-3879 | -3.77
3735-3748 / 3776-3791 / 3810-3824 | -3.34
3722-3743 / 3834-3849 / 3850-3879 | 2.28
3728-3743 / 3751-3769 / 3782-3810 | 0.22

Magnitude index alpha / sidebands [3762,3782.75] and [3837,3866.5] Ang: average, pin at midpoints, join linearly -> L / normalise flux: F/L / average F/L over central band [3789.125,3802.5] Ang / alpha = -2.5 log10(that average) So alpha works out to 0.10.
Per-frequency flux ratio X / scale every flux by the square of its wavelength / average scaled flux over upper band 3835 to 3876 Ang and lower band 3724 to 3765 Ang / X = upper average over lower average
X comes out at 1.3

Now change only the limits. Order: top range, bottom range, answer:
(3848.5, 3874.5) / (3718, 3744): 1.38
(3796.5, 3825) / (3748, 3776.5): 1.14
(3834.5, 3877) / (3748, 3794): 1.07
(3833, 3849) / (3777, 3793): 0.79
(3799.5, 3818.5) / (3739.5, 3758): 1.32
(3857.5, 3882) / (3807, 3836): 1.20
